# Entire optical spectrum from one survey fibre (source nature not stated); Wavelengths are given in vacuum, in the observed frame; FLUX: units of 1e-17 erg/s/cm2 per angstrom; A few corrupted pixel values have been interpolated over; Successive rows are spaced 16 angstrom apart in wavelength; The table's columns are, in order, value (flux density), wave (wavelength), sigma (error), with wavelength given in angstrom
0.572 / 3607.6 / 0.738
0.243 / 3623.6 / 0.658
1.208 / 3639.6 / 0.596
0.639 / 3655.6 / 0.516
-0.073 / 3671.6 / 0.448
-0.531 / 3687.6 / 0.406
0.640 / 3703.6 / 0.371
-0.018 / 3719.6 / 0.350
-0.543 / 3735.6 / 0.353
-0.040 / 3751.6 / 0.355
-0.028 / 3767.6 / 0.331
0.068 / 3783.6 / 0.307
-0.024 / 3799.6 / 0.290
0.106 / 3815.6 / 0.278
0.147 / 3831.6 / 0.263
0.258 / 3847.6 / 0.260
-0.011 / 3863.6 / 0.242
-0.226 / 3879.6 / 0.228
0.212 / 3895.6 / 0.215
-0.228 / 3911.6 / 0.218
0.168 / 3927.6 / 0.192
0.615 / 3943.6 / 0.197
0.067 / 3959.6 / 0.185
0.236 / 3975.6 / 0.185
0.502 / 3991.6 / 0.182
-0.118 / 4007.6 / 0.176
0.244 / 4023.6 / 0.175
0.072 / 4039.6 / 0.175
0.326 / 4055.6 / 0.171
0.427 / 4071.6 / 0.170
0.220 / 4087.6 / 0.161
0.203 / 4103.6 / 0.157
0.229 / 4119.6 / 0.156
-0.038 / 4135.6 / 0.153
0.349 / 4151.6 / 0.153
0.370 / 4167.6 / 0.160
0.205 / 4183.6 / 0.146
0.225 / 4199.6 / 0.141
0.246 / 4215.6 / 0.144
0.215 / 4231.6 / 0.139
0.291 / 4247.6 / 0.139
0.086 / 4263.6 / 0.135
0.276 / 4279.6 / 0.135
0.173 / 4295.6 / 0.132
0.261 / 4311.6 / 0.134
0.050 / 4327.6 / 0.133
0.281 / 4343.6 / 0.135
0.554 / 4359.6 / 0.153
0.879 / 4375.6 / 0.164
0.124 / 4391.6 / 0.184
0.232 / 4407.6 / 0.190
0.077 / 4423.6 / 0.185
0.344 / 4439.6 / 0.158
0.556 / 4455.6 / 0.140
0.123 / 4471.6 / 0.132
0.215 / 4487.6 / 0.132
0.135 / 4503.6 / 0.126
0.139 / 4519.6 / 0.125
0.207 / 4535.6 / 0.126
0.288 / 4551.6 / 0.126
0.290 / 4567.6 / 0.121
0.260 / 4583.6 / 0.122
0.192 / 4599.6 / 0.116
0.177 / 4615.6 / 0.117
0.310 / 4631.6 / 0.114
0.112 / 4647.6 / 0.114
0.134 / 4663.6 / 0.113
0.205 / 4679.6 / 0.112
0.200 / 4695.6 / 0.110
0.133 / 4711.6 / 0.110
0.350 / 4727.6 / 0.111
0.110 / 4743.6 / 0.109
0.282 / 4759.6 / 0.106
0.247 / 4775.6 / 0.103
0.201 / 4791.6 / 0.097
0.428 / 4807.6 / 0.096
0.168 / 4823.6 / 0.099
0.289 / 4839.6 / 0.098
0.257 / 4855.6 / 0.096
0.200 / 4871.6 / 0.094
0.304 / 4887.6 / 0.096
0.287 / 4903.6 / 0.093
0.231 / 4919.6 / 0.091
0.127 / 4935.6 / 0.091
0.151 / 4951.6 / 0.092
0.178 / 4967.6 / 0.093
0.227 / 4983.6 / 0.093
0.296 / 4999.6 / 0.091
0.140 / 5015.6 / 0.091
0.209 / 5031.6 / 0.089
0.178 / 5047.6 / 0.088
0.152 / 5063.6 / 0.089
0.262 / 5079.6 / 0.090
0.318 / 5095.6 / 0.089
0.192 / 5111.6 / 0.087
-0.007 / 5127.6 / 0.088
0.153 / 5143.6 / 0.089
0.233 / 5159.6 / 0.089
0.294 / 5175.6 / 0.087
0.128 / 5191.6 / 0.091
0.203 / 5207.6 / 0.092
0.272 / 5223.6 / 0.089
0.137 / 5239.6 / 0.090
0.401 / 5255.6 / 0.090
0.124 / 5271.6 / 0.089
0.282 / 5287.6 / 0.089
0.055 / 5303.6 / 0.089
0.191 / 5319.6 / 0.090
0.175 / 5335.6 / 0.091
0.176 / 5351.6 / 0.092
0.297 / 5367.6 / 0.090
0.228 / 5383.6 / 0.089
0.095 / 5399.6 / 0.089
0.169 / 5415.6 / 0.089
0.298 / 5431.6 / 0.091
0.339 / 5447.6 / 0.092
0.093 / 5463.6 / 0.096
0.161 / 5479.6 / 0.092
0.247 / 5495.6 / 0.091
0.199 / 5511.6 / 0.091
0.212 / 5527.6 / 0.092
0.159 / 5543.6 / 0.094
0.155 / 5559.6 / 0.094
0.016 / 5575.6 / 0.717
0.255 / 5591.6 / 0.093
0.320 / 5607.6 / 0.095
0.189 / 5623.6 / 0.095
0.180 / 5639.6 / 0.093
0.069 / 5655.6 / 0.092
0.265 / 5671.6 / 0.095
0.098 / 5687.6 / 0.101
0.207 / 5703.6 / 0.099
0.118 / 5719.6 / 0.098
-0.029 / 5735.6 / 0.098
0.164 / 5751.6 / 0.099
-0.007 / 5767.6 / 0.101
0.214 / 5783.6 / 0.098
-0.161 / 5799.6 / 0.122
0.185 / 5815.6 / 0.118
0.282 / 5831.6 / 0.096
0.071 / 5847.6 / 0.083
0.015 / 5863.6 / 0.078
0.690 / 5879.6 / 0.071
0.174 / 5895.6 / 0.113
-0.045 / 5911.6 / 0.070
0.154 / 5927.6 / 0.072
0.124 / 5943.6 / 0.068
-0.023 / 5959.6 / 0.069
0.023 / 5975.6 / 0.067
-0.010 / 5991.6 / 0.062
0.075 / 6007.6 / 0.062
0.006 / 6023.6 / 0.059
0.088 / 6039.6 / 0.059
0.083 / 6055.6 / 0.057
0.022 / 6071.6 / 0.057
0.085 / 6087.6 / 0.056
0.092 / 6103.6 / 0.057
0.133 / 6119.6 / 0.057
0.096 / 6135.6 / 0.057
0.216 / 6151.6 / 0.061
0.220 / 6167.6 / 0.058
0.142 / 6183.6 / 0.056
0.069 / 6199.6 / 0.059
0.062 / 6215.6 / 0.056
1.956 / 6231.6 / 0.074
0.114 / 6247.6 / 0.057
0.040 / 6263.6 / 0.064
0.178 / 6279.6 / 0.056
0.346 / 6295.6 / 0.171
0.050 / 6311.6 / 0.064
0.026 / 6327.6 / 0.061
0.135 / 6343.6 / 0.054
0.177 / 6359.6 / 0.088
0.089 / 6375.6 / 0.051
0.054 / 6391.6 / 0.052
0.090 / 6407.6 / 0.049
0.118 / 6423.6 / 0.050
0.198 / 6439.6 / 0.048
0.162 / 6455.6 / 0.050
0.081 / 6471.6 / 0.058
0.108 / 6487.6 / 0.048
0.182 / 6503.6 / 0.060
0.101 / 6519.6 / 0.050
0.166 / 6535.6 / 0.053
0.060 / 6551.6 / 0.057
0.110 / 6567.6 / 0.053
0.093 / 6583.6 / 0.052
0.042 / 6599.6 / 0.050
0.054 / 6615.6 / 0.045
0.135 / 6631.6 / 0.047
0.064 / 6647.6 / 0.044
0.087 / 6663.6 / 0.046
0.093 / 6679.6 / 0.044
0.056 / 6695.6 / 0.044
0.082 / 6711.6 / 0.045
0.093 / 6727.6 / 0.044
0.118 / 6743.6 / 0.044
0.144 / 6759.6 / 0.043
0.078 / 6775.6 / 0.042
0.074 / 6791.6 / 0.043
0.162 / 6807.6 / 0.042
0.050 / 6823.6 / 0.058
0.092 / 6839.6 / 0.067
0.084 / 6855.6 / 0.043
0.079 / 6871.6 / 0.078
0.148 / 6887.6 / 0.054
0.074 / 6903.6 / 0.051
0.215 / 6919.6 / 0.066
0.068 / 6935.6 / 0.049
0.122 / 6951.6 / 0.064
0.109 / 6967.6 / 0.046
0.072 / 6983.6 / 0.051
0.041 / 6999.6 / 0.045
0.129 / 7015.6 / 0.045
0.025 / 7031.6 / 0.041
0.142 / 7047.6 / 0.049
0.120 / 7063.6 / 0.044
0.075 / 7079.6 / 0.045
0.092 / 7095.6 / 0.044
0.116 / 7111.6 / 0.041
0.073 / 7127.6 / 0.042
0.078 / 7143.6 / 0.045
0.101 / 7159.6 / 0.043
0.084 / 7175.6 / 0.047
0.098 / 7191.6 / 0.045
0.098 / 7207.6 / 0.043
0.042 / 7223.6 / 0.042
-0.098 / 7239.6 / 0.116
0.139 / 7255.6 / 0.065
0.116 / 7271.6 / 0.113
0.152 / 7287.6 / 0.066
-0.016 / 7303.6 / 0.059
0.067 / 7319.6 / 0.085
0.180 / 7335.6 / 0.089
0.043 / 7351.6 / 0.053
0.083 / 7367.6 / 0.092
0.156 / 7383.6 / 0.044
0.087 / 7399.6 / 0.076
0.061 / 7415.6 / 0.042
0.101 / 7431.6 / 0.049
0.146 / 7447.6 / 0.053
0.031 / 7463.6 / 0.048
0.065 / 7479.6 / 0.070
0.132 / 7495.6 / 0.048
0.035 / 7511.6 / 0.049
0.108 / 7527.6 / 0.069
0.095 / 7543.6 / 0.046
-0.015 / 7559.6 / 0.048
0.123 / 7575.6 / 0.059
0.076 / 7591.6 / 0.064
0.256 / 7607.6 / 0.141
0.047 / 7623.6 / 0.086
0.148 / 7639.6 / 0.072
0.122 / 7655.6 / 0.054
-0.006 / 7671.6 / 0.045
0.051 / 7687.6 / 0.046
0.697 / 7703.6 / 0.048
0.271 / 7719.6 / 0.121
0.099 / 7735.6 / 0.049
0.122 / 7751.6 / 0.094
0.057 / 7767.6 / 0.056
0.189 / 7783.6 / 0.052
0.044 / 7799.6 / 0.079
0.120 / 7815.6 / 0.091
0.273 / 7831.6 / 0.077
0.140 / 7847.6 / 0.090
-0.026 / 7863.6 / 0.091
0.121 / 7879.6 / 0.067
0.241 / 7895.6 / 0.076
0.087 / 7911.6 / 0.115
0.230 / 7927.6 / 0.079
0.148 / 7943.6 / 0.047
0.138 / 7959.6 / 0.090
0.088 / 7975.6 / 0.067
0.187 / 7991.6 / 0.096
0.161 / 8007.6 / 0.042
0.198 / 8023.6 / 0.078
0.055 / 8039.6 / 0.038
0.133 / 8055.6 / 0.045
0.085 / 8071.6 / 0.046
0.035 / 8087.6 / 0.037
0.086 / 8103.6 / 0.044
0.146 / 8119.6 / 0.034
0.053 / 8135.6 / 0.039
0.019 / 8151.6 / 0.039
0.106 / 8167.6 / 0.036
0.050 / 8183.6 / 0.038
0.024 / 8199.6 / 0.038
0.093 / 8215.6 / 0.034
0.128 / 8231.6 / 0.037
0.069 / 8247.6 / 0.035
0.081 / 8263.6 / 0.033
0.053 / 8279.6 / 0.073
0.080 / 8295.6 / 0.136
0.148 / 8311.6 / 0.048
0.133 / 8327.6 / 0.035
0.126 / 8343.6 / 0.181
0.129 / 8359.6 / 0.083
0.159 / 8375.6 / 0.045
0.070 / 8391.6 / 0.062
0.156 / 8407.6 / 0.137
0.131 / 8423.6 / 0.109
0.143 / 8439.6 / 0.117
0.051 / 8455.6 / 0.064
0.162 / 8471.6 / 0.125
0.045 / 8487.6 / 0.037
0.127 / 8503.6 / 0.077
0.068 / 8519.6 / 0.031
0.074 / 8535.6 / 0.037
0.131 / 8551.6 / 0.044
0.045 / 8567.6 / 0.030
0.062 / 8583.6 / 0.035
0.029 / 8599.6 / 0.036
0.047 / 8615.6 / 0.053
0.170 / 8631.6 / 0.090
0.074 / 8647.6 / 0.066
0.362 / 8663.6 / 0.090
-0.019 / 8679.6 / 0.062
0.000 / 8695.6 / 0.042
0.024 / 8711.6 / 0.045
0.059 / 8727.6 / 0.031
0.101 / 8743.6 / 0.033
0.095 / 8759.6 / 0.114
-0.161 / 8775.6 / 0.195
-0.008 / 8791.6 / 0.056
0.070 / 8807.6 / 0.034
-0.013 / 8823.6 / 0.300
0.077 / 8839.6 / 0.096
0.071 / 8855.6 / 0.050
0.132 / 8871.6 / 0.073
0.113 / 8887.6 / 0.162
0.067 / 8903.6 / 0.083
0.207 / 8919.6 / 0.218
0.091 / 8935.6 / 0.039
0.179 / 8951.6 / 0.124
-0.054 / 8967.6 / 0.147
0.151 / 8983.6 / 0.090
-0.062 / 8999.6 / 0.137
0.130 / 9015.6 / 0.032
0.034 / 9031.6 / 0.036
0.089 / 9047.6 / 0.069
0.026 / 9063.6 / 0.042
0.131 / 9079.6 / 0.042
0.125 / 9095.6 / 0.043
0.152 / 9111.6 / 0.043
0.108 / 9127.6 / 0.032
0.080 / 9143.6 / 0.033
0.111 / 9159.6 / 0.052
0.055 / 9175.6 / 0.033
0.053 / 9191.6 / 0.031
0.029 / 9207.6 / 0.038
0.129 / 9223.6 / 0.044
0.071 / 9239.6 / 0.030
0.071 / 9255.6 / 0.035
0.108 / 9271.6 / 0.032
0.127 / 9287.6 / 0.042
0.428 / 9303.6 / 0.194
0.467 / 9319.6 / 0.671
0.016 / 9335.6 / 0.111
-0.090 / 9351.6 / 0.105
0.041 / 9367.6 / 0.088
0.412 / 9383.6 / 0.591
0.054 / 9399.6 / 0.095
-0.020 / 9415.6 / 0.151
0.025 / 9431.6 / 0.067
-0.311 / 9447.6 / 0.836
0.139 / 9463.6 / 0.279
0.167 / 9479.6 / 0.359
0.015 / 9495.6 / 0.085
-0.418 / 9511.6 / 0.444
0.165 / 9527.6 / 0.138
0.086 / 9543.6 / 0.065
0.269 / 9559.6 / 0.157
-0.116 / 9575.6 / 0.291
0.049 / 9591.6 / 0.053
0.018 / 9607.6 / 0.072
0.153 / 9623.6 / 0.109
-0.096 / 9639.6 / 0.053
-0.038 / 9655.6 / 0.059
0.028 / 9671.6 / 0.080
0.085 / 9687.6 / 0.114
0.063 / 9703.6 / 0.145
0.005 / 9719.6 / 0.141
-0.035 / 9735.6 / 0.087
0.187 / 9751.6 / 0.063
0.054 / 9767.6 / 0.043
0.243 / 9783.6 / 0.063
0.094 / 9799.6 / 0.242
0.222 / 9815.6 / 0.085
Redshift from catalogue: 0.174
